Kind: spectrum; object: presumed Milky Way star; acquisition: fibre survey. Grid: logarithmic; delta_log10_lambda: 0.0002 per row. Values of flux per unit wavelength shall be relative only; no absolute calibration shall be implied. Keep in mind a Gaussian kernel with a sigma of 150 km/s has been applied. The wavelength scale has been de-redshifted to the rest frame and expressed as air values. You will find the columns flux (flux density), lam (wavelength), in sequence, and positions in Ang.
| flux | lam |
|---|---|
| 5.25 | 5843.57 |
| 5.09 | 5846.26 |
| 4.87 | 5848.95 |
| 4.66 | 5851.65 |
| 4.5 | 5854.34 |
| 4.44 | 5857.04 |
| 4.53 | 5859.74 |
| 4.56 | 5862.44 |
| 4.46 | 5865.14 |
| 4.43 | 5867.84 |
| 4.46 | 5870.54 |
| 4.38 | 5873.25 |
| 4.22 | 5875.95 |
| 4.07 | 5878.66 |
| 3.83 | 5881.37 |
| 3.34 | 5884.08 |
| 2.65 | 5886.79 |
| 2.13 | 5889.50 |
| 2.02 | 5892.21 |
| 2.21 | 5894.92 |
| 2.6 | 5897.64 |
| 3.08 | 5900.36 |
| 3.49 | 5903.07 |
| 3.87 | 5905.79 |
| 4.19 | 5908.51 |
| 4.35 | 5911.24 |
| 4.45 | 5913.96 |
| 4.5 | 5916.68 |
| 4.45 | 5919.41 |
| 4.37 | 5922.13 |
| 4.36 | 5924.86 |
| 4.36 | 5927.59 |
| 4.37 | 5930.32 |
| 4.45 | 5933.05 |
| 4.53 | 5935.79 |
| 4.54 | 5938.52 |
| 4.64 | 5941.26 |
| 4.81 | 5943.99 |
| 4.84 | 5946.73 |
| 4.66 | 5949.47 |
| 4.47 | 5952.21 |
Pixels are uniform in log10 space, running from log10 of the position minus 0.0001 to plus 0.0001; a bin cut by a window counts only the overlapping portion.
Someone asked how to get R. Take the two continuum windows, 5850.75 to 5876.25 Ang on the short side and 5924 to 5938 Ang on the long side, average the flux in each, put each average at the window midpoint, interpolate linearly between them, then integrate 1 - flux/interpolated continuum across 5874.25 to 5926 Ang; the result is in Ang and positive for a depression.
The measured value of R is 9.9 Ang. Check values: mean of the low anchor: 4.47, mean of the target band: 3.59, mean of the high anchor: 4.42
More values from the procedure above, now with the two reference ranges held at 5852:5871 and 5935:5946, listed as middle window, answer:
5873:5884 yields 1.26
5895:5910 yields 4.02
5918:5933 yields 0.75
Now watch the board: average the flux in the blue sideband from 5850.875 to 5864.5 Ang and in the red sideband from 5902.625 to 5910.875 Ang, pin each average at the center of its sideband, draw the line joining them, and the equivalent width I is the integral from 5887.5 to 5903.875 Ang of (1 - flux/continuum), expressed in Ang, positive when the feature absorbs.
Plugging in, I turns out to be 6.07 Ang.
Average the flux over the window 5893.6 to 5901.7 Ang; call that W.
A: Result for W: 2.63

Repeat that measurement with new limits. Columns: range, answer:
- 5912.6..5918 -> 4.48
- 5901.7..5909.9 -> 3.85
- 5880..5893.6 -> 2.79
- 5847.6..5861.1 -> 4.6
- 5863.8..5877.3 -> 4.39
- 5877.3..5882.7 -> 3.95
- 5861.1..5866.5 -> 4.51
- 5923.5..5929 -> 4.36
